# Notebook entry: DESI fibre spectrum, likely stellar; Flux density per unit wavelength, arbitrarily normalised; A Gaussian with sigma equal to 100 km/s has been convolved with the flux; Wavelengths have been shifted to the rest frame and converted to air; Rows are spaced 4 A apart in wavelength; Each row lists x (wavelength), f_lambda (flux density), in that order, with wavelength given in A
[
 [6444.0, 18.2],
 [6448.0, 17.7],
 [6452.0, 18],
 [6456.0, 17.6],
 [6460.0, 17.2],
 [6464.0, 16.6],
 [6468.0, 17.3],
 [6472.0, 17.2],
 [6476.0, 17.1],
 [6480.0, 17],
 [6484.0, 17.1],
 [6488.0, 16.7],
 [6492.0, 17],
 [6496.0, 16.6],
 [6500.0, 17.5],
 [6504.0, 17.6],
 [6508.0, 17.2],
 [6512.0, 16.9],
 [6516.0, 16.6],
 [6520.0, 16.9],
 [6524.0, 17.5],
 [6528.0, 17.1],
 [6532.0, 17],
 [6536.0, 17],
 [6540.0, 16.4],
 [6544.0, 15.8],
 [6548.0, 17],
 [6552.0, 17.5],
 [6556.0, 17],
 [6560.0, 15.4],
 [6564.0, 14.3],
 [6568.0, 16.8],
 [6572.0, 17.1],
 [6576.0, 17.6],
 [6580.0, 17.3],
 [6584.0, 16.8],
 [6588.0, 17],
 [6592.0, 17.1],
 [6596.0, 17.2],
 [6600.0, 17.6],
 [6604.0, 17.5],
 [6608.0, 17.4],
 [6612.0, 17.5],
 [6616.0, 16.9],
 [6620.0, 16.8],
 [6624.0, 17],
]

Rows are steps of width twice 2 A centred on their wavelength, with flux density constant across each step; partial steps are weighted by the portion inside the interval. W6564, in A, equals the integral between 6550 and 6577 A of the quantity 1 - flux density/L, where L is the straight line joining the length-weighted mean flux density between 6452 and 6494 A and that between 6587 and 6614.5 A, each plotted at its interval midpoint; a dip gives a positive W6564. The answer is 1.2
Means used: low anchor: 17.1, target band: 16.5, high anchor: 17.3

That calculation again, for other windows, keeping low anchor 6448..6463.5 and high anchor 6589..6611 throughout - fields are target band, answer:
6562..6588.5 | 1.1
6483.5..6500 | 0.5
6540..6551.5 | 0.6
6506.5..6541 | 0.9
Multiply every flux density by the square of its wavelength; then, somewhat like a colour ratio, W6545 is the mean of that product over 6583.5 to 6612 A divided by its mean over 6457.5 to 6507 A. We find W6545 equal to 1.0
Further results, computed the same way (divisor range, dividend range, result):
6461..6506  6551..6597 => 1.01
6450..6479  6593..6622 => 1.04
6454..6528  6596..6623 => 1.05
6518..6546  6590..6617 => 1.05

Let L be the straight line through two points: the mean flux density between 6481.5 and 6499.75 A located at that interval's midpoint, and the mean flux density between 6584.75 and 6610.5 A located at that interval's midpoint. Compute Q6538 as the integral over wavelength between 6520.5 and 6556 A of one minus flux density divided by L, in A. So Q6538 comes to 0.3 A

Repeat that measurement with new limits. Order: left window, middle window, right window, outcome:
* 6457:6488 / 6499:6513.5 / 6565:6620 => -0.2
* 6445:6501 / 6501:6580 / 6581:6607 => 1.9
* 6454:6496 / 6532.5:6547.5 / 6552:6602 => 0.3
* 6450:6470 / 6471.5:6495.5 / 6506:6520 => 0.2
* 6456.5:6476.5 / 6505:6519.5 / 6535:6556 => 0.0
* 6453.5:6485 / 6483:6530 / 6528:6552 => -0.3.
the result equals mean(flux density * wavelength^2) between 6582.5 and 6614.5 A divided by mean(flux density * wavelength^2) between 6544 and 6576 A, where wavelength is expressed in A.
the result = 1.1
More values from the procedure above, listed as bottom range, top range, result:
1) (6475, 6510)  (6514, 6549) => 1.00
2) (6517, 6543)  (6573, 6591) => 1.03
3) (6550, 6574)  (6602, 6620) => 1.07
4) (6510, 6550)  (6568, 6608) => 1.04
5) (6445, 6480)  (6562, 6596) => 1.00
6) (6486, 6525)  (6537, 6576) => 0.98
